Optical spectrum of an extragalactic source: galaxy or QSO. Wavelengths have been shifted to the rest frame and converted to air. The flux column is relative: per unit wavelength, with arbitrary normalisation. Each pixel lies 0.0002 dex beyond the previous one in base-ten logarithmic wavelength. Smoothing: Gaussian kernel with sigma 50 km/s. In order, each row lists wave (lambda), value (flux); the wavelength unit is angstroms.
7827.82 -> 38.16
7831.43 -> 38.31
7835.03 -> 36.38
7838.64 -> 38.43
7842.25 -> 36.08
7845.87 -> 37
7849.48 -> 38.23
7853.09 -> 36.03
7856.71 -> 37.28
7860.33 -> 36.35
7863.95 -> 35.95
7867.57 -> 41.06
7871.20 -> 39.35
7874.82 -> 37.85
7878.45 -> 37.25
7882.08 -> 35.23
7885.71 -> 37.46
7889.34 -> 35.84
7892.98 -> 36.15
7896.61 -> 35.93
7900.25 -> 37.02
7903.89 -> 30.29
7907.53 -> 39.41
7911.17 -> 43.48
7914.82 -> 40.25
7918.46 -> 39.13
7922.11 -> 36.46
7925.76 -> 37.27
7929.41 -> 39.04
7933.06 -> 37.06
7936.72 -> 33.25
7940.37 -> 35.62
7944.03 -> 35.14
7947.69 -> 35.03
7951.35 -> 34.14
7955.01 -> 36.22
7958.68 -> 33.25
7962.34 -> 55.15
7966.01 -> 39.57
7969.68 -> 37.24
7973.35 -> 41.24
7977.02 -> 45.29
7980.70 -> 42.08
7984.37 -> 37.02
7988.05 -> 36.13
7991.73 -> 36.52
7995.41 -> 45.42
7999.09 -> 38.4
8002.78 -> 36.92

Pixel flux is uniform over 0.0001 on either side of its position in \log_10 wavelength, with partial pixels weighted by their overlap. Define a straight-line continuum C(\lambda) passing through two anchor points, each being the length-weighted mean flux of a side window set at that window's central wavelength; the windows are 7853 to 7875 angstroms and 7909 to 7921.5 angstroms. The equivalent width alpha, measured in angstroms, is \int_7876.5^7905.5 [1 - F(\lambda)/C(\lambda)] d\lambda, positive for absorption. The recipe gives 2.6 angstroms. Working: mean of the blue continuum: 37.8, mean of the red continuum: 40.5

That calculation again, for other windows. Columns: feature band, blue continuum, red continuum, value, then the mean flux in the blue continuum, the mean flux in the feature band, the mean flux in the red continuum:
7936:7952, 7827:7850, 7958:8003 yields 2.0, 37.4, 34.8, 40.6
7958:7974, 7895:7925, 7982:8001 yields -1.4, 37.7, 41.9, 38.8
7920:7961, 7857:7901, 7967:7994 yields 2.8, 37.1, 35.9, 39.5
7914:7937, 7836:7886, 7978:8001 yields 0.5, 37.4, 37.7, 39.5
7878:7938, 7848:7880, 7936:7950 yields -1.7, 37.7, 37.1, 34.9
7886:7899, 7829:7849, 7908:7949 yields 0.4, 37.3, 36.2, 37.5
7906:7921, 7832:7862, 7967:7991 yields -0.8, 37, 40.4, 39.7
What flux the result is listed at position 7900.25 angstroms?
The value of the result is 37.02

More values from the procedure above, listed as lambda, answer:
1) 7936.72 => 33.25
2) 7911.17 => 43.48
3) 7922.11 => 36.46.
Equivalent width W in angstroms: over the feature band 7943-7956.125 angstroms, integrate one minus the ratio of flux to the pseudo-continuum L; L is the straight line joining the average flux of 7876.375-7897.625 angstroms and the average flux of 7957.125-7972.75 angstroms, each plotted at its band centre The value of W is 1.7 angstroms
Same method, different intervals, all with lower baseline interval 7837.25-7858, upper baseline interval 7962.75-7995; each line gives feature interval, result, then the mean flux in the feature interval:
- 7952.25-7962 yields 0.50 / 37.8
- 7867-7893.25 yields 0.34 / 37.4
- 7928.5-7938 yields 0.69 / 36.4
